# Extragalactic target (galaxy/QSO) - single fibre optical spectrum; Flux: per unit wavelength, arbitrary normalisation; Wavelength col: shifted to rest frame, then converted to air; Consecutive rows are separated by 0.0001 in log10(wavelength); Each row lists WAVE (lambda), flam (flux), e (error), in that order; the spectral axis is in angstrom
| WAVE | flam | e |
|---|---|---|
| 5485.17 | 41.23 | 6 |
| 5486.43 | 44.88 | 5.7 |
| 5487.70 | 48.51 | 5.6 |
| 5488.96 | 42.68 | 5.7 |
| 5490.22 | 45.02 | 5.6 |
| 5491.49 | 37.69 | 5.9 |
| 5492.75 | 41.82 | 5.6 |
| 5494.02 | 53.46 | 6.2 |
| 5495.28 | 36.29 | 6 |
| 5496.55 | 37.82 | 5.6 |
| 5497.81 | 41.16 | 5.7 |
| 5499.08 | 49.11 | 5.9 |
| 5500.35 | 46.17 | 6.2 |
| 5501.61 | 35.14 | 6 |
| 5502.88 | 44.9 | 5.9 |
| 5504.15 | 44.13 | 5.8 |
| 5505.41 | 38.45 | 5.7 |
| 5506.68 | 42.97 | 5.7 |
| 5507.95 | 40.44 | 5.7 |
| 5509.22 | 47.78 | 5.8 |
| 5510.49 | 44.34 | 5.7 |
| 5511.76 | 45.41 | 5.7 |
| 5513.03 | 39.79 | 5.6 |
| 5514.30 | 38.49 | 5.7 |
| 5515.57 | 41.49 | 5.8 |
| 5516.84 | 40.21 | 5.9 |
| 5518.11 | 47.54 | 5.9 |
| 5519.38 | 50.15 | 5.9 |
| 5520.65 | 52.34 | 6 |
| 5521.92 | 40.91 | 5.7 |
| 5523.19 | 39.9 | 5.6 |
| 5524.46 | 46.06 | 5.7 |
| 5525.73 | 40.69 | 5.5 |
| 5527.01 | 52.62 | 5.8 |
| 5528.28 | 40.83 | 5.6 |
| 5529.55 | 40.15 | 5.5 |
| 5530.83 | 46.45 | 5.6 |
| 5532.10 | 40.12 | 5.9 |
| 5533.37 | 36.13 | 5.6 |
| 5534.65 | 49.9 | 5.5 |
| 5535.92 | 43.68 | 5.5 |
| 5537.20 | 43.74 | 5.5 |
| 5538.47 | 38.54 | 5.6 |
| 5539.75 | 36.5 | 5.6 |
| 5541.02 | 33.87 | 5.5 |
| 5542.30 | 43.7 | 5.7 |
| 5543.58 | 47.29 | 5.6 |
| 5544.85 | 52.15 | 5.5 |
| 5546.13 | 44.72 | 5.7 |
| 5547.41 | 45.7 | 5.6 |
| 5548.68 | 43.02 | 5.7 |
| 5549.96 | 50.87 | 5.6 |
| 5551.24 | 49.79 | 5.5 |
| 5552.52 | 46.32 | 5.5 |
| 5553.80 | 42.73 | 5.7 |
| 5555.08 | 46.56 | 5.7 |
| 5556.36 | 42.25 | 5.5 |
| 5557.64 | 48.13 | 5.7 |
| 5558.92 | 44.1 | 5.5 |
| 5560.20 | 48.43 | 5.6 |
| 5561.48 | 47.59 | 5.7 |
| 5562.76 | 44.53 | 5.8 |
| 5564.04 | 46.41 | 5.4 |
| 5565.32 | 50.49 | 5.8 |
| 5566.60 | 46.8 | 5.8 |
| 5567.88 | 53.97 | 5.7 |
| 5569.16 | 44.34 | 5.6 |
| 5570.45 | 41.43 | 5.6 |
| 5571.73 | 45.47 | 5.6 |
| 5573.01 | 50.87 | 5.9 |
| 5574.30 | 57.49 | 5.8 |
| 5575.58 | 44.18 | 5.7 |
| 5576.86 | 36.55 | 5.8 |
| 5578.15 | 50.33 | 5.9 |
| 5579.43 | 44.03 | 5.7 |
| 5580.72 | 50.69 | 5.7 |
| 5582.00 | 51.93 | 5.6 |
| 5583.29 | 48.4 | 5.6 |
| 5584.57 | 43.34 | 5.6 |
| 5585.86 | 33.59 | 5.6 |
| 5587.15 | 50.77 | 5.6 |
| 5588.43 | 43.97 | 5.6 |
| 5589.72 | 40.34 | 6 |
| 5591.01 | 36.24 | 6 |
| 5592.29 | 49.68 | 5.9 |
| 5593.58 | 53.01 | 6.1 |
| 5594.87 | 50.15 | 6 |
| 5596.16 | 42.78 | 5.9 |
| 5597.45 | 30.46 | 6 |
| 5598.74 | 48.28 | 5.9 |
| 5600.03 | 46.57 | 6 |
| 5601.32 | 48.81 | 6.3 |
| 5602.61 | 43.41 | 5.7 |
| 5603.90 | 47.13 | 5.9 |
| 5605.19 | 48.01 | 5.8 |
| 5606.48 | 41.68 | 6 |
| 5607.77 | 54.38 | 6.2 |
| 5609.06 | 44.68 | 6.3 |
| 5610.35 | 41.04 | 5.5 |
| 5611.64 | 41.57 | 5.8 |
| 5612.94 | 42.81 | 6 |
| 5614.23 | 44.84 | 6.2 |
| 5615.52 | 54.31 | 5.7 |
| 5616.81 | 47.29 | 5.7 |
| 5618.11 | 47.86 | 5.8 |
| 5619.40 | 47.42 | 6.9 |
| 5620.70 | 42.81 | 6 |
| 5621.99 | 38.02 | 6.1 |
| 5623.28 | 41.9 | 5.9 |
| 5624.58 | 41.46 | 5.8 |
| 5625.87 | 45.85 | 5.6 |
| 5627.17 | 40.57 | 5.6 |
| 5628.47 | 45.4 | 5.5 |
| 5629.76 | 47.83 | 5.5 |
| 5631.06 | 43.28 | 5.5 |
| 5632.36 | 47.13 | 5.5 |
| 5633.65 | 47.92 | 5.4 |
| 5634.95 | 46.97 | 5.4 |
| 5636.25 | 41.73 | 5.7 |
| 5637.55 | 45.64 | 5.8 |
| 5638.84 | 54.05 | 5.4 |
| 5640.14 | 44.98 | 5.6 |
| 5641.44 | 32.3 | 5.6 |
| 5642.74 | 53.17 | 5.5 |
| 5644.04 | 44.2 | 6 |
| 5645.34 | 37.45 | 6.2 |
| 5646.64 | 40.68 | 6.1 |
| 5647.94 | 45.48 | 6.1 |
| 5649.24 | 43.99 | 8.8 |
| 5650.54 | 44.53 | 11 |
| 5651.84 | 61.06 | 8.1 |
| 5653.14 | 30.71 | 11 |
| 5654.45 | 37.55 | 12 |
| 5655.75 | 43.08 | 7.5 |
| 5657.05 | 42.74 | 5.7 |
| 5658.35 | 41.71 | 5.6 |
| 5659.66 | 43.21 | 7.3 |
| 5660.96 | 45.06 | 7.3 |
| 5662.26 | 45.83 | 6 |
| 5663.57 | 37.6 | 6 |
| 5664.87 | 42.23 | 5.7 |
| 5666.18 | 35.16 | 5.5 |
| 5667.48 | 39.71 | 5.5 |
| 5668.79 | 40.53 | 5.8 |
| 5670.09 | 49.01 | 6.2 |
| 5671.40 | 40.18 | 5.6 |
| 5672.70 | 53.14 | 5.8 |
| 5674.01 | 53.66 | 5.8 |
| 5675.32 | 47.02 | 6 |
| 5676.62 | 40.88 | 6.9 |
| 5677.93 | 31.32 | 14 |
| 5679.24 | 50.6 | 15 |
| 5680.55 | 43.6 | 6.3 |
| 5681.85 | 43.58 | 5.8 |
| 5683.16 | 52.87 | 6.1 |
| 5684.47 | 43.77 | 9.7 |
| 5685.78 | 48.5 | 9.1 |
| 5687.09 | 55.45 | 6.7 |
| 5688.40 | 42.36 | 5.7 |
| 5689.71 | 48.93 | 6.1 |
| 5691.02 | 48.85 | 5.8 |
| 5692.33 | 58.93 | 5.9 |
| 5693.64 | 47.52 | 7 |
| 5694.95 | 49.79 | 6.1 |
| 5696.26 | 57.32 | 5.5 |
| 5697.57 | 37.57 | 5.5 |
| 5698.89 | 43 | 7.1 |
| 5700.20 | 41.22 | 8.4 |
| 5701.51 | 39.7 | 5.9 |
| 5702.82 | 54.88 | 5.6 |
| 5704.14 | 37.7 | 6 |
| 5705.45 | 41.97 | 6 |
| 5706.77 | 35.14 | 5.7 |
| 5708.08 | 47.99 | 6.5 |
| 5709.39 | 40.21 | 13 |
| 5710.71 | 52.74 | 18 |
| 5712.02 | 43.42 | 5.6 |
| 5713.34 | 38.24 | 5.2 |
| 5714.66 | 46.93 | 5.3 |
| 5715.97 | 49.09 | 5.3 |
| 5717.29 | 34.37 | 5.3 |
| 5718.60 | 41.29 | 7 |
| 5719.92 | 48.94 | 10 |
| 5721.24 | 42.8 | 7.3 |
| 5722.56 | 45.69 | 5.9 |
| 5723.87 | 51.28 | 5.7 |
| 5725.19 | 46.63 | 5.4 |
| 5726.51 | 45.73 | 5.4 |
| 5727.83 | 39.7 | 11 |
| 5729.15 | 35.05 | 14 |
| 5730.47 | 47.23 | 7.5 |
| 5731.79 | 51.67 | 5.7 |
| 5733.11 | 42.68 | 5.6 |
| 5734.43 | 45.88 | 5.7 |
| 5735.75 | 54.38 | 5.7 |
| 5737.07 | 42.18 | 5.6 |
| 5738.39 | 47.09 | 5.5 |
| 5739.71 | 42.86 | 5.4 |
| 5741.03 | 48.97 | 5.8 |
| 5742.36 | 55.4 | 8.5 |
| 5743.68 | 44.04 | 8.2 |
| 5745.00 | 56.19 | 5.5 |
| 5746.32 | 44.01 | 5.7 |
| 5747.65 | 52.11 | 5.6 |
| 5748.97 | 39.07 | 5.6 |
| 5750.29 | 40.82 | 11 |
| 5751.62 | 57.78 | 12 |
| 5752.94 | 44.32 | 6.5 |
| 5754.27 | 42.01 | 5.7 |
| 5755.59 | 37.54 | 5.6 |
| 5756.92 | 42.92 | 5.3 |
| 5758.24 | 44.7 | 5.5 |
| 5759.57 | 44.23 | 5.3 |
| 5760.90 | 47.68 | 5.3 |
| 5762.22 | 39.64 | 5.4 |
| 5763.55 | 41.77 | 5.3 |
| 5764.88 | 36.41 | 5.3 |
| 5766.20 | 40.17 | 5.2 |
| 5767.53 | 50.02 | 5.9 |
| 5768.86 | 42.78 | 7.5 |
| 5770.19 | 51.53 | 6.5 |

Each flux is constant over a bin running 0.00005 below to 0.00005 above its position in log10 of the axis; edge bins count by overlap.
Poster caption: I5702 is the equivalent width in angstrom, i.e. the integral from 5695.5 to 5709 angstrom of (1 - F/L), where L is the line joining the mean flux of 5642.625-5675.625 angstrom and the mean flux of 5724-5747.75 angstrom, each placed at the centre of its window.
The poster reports 0.5 angstrom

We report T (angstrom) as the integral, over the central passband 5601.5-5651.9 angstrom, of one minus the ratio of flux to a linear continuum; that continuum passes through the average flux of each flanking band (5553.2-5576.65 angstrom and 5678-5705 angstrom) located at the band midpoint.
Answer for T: 1.90 angstrom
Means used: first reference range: 46.8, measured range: 45.1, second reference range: 46.9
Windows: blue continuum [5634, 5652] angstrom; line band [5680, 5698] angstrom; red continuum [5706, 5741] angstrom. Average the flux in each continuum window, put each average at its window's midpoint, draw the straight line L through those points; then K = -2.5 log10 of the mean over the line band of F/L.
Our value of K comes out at -0.09 mag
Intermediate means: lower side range 45.1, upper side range 44.7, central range 48.7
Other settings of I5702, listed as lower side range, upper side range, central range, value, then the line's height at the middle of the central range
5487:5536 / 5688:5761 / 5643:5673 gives 1.4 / 44.9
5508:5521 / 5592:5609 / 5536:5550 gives 0.5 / 45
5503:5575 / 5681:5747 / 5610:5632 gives 0.5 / 45.4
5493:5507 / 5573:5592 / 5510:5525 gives -0.2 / 43.2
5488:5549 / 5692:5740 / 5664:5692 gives -0.5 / 44.7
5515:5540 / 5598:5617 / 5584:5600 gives 0.7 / 45.7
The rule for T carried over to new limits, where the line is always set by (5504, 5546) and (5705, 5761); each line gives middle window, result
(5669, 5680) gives -0.21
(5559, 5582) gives -1.93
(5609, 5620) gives -0.43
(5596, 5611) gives -0.29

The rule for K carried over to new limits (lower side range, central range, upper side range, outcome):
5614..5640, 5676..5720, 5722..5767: 0.00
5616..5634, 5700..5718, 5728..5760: 0.06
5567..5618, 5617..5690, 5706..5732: 0.02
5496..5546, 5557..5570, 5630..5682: -0.10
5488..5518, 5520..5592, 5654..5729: -0.05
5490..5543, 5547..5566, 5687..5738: -0.08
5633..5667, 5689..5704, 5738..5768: -0.08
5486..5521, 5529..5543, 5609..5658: 0.06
